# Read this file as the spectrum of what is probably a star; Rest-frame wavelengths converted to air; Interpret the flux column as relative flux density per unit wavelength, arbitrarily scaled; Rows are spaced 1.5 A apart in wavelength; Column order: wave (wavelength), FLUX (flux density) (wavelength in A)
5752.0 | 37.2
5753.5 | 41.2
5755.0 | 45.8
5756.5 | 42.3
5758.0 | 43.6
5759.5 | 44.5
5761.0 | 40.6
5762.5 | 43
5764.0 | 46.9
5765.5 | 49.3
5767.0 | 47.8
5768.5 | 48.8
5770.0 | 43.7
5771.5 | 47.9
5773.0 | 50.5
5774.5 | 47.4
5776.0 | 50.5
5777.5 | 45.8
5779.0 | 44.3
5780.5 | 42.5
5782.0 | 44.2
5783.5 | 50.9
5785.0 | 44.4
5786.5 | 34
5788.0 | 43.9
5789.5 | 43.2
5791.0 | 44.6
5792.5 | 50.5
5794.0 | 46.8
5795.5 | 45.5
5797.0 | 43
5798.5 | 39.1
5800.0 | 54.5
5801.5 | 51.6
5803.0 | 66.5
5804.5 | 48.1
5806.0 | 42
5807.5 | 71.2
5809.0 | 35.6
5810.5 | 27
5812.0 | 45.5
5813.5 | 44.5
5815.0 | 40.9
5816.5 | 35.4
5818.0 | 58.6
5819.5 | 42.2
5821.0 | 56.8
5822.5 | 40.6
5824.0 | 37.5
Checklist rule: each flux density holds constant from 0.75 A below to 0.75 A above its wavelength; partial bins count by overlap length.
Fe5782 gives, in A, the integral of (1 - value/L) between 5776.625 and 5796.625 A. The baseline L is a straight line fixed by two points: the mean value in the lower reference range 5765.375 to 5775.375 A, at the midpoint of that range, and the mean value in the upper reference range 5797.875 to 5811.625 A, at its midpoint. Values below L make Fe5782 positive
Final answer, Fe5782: 1.4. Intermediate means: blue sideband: 47.9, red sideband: 48.4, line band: 44.7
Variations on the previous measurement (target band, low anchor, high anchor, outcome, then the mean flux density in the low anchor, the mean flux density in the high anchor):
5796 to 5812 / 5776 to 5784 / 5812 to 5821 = -0.7 A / 45.8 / 45.5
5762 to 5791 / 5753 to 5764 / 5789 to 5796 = -0.6 A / 43.3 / 46.2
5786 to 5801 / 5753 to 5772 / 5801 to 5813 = 0.8 A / 45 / 48.3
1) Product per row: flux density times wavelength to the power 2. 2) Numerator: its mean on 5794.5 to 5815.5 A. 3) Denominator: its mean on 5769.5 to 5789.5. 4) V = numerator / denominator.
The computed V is 1.04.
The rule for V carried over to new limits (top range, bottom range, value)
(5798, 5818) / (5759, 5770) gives 1.04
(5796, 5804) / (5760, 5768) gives 1.13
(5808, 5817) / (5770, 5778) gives 0.83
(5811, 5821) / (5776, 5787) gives 1.03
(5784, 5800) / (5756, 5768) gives 0.99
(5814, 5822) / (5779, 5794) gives 1.06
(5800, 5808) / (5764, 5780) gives 1.18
